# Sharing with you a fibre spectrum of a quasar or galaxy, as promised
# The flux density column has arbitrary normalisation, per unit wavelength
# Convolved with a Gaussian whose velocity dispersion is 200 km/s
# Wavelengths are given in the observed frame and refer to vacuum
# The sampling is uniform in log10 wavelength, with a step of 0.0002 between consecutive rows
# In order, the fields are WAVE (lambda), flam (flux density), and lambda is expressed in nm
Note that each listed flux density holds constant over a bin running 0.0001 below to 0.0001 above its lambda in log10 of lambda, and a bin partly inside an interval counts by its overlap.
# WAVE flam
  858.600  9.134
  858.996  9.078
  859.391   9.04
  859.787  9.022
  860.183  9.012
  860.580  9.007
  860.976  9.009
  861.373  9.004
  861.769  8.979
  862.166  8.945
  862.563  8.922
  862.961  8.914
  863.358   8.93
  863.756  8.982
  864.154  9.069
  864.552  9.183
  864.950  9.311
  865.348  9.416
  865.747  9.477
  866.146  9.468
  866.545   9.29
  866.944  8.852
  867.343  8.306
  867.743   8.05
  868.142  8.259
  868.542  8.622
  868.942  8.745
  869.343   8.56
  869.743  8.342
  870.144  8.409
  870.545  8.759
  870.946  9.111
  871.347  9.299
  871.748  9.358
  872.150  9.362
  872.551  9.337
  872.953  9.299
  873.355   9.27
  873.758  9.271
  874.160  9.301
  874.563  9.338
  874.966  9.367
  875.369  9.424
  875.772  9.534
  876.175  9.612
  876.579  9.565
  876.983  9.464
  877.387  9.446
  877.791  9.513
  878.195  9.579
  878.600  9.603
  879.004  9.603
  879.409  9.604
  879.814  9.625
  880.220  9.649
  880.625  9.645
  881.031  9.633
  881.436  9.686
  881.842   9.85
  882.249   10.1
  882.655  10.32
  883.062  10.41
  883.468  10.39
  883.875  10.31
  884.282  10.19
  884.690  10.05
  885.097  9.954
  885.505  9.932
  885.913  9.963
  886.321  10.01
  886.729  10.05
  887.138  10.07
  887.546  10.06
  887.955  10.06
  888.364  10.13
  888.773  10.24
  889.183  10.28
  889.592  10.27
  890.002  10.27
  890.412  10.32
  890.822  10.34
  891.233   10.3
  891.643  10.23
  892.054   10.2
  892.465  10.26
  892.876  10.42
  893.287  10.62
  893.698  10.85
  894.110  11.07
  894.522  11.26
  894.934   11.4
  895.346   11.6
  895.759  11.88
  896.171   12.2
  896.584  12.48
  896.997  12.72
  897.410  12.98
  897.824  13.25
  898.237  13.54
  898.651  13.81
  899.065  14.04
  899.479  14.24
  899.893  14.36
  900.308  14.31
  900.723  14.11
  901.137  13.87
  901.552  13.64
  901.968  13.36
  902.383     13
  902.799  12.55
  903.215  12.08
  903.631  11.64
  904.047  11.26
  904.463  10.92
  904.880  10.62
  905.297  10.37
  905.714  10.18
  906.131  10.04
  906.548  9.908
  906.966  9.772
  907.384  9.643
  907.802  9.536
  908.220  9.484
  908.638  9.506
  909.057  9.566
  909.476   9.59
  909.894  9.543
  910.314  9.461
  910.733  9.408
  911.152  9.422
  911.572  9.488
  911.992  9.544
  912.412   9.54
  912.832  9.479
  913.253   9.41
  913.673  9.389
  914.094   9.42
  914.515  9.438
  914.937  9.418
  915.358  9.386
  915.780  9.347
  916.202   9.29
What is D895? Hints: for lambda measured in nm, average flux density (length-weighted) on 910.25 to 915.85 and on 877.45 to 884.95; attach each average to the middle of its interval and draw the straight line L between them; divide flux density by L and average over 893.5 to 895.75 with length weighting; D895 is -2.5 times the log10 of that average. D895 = -0.17 mag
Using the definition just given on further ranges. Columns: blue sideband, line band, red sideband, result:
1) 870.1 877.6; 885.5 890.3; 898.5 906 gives 0.09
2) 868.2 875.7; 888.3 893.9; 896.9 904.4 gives 0.15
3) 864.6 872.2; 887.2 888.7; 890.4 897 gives 0.05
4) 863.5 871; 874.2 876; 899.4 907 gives 0.02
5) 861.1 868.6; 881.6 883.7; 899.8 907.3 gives 0.01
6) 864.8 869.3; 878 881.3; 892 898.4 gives 0.06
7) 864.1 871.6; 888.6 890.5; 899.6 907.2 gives 0.05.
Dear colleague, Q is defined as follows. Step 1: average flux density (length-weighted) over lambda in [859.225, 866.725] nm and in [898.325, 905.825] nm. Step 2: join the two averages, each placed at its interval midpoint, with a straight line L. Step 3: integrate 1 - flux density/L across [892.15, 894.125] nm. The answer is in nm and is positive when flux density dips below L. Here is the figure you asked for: 0.22 nm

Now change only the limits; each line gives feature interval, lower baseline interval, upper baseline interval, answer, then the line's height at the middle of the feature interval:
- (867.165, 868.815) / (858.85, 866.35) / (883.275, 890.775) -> 0.177 nm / 9.33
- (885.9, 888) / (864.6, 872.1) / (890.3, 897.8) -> 0.108 nm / 10.6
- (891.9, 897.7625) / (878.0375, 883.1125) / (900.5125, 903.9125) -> 0.211 nm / 11.9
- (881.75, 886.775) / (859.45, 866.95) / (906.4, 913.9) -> -0.449 nm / 9.29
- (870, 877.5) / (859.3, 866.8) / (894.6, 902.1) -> 0.755 nm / 10.3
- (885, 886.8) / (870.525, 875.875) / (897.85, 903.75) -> 0.200 nm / 11.2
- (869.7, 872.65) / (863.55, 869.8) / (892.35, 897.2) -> 0.086 nm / 9.29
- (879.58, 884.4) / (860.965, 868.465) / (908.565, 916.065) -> -0.441 nm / 9.14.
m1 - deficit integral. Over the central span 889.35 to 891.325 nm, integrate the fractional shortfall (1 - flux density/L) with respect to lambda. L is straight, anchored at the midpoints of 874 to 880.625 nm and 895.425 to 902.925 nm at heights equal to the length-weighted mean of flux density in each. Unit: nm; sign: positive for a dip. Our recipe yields 0.25 nm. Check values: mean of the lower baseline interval 9.52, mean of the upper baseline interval 13.3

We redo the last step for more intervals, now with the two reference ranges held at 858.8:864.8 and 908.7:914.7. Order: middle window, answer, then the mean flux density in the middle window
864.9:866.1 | -0.05 nm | 9.42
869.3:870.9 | 0.09 nm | 8.57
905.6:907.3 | -0.09 nm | 9.94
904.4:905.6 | -0.15 nm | 10.6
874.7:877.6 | -0.11 nm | 9.48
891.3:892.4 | -0.11 nm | 10.2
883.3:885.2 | -0.20 nm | 10.2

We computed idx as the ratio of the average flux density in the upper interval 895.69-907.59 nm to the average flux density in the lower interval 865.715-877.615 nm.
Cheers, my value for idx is 1.4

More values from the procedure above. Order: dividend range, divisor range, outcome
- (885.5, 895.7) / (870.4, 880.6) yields 1.11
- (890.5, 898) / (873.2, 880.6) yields 1.19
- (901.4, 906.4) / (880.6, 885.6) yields 1.15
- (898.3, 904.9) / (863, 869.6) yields 1.47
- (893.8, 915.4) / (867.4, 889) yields 1.17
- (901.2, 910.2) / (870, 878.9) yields 1.16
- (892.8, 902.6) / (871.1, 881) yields 1.35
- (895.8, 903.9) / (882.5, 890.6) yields 1.30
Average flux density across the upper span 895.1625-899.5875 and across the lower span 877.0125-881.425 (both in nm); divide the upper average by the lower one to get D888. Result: 1.35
